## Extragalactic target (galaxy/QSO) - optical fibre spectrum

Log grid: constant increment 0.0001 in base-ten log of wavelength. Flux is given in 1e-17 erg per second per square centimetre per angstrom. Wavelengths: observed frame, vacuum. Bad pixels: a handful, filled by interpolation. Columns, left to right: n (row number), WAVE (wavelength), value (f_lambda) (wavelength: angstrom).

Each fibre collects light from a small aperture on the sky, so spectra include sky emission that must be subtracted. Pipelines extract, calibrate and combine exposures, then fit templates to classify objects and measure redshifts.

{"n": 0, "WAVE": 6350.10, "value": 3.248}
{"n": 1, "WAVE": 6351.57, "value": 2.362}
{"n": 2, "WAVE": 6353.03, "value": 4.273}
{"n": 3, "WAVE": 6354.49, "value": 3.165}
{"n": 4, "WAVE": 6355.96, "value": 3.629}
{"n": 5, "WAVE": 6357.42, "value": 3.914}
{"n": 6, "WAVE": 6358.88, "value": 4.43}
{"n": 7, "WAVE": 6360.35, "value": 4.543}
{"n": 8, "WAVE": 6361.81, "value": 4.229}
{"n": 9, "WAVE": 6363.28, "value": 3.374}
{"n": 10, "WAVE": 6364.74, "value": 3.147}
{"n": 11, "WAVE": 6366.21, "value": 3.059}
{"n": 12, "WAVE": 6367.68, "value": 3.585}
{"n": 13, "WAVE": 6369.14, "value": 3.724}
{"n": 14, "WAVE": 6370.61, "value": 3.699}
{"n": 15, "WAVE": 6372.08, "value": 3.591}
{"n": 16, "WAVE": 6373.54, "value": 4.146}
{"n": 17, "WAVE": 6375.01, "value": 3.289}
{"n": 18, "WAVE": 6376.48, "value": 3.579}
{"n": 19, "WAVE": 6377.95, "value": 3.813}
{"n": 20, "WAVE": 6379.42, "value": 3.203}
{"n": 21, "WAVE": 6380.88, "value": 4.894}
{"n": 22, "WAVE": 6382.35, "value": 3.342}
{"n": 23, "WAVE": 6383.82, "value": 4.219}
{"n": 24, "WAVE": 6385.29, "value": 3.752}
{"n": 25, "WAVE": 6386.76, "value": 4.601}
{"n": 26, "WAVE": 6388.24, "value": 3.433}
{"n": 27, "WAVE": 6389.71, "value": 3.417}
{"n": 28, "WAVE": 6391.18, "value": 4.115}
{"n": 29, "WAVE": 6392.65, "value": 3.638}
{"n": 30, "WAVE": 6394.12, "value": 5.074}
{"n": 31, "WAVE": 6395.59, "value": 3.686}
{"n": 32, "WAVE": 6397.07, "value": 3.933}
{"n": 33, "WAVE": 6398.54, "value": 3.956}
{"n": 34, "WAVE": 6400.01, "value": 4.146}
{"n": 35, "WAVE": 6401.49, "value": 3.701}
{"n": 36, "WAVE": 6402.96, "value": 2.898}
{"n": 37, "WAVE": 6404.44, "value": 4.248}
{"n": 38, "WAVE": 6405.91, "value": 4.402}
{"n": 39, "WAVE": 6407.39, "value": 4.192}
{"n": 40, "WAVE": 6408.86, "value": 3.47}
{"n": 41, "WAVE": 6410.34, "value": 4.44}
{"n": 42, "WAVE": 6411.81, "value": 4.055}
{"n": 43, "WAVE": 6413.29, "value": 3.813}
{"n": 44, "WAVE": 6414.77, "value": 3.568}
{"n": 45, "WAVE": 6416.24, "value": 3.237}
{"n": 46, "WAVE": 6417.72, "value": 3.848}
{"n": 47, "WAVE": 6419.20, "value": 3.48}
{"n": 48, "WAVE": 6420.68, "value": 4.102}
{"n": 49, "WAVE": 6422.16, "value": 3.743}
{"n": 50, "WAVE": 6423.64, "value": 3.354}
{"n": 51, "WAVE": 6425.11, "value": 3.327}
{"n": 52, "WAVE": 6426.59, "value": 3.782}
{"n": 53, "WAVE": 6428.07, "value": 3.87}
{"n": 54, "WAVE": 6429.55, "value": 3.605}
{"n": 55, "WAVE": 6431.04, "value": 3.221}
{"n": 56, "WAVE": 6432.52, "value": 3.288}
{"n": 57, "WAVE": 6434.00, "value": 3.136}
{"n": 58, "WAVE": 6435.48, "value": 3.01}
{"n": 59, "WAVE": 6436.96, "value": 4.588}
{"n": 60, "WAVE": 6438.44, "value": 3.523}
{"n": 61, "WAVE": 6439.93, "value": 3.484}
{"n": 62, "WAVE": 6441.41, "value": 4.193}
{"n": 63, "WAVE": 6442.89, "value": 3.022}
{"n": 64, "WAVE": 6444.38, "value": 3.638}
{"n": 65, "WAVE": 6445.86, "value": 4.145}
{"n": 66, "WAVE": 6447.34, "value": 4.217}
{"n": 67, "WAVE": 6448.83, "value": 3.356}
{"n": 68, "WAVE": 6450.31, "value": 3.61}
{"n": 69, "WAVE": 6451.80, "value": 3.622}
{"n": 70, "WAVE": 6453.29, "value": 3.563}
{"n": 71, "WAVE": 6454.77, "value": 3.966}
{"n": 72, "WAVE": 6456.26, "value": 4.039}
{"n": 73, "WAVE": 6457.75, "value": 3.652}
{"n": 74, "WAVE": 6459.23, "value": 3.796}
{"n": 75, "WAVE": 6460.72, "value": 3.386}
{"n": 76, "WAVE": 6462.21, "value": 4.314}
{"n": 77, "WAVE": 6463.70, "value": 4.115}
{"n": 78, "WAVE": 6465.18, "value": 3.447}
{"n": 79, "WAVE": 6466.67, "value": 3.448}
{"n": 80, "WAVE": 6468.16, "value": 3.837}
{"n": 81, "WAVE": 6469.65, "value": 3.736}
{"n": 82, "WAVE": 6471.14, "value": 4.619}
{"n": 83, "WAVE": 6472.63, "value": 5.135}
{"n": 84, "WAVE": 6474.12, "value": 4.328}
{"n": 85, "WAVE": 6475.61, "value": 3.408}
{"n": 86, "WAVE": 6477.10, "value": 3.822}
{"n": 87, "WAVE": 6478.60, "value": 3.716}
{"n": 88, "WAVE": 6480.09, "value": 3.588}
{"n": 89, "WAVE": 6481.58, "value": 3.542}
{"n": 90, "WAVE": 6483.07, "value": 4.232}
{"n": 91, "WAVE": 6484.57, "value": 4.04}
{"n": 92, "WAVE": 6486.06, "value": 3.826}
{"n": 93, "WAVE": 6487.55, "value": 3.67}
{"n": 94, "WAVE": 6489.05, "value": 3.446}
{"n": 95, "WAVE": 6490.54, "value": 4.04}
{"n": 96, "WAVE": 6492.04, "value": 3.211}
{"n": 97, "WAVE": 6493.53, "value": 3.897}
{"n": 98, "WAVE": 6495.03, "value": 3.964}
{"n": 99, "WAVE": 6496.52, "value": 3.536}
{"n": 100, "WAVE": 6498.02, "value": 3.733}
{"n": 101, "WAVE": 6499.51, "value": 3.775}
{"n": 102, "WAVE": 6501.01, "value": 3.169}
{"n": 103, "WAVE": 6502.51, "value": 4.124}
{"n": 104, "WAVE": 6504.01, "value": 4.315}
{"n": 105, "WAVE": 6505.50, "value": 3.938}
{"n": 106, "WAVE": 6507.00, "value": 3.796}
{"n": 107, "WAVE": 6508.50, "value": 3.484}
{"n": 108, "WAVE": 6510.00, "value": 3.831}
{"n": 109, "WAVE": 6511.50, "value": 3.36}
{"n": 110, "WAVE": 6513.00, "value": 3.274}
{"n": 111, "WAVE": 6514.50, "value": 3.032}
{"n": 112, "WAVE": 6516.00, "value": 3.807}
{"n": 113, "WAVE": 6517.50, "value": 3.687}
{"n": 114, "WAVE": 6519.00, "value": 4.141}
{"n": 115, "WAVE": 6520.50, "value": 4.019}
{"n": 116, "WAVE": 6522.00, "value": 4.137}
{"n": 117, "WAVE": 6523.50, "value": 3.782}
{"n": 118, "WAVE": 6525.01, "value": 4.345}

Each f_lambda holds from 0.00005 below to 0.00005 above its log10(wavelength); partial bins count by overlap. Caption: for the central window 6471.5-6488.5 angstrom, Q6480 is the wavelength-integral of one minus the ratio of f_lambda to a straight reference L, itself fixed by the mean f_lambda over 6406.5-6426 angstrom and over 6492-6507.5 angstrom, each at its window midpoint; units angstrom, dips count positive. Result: -0.7 angstrom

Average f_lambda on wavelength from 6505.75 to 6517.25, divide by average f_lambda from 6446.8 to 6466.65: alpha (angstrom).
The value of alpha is 0.94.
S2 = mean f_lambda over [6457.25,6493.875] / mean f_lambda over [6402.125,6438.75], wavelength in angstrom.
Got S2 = 1.04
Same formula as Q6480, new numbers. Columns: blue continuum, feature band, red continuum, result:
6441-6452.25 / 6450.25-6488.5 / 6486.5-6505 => -1.41 angstrom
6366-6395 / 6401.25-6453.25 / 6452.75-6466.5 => 1.63 angstrom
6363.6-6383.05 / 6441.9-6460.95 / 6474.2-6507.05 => 0.07 angstrom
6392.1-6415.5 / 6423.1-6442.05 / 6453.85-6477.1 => 1.83 angstrom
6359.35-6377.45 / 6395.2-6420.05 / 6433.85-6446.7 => -1.08 angstrom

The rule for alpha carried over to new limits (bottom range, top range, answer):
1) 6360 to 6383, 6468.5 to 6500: 1.05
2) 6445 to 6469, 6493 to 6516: 0.97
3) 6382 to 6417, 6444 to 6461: 0.97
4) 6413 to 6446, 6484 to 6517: 1.03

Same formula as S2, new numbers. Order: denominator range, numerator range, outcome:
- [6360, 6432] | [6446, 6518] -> 1.00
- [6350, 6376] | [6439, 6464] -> 1.03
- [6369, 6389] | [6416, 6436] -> 0.92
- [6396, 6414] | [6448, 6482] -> 0.97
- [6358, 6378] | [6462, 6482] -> 1.05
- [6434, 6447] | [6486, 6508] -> 1.02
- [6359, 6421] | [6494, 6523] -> 0.98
